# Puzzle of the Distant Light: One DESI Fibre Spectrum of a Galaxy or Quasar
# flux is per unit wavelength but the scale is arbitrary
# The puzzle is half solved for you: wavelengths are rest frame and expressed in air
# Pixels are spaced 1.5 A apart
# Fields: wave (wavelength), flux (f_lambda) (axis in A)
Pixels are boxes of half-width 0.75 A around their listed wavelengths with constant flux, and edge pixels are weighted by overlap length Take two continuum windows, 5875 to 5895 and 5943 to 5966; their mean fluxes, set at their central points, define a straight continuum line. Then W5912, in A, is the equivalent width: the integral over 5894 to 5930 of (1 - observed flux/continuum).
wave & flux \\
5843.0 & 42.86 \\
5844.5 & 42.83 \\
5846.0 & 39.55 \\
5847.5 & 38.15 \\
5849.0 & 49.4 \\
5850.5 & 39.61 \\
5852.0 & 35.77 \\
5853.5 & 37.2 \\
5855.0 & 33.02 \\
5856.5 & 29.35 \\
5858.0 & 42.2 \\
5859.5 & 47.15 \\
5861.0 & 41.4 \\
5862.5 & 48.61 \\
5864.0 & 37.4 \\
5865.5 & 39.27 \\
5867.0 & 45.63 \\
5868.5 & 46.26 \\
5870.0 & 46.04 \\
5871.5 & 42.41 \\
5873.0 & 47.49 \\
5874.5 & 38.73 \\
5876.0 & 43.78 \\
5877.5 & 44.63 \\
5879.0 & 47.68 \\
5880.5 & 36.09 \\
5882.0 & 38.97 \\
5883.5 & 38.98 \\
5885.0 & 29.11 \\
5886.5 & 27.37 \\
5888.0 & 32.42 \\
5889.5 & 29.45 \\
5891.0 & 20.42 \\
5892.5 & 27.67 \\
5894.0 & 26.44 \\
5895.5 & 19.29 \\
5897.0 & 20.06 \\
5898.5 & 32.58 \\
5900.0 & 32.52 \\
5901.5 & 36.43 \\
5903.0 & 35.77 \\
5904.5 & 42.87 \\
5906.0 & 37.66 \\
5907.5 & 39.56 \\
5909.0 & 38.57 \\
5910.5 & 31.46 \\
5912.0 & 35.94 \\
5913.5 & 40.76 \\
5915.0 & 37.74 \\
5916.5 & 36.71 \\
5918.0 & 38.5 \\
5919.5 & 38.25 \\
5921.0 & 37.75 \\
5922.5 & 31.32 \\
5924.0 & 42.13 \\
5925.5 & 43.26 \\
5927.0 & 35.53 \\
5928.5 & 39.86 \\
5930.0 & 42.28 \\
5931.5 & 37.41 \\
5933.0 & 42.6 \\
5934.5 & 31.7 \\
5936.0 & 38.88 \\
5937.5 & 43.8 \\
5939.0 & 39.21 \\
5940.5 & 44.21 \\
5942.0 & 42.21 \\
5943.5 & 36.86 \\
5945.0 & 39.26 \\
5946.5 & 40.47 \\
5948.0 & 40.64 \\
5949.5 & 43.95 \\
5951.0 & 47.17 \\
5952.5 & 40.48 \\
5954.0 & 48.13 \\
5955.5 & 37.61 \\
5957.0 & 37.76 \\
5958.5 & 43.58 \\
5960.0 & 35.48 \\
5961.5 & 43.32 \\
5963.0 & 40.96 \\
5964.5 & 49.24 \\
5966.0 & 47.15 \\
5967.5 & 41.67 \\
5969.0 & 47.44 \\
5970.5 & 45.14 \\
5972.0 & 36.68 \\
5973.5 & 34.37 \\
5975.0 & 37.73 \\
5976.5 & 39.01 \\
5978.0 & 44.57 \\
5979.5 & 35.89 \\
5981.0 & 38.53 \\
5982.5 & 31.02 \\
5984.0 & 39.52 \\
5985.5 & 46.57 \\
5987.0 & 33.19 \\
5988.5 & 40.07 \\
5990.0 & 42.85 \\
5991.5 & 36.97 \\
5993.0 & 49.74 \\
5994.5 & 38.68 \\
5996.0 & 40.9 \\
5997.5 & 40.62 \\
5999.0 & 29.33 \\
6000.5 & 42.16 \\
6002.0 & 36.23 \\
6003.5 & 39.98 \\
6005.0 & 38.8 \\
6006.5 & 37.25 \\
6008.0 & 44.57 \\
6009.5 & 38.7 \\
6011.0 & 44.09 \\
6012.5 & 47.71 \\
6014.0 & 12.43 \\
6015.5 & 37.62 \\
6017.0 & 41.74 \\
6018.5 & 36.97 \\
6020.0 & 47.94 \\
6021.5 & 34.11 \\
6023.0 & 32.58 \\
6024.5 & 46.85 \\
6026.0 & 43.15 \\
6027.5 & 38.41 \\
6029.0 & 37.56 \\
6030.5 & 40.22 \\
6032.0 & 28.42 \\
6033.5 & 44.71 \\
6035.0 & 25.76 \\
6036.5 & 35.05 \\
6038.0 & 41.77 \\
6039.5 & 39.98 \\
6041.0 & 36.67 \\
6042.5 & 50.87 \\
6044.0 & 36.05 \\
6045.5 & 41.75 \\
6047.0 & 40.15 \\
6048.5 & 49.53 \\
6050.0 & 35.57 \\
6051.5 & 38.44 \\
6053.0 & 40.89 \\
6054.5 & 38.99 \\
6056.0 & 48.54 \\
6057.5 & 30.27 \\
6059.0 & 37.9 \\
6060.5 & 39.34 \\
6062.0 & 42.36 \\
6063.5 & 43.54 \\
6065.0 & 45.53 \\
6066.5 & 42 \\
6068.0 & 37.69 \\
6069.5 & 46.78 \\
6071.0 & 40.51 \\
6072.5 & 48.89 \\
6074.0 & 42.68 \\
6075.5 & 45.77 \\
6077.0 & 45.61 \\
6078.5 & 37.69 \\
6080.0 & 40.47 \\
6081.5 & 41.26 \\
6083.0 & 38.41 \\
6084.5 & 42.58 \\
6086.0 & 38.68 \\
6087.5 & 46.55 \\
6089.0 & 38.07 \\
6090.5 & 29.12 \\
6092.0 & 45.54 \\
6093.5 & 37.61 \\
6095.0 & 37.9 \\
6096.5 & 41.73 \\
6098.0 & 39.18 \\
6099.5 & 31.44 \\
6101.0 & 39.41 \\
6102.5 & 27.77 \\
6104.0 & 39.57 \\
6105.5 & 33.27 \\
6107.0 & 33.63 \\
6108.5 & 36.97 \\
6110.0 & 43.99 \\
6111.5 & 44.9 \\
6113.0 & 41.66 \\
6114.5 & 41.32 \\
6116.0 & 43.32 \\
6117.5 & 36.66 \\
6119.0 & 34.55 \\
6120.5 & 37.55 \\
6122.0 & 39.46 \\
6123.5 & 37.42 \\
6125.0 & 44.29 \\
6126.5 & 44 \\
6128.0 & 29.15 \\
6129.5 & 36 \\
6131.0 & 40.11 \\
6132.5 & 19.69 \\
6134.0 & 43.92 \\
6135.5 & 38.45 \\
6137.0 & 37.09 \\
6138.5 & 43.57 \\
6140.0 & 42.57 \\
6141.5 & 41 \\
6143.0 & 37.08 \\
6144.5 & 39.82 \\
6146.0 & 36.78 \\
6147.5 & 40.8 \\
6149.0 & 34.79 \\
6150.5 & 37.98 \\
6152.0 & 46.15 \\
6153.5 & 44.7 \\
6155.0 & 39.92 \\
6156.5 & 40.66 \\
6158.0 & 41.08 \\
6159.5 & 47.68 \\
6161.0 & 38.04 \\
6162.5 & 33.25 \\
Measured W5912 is 1.3 A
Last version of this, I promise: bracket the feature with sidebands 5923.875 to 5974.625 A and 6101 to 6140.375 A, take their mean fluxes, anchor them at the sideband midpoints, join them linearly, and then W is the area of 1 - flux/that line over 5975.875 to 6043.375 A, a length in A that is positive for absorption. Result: 2.0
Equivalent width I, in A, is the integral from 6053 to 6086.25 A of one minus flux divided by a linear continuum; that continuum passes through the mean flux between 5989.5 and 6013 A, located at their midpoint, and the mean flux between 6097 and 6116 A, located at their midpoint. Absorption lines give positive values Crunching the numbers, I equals -2.4 A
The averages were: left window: 40.4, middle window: 41.6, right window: 38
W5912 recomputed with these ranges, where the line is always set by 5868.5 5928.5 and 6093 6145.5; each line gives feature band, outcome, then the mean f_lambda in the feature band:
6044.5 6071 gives -2.4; 41.1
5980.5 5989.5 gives -0.3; 38.3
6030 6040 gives 0.3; 36.4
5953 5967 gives -2.2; 42.5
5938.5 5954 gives -2.2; 41.8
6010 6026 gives -0.5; 38.4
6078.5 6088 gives -0.8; 40.9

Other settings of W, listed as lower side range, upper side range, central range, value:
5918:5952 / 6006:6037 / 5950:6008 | -2.3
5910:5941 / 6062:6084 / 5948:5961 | -0.8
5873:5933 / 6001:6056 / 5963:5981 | -1.9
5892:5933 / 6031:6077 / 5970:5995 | -0.8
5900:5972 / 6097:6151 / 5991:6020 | 0.3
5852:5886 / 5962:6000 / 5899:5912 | 1.2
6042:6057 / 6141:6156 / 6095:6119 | 1.5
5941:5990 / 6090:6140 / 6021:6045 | 0.7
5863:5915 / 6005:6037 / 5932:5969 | -4.6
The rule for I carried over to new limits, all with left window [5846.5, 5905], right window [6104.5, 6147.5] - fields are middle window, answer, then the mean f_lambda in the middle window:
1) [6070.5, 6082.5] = -1.4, 42.8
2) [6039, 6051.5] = -1.0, 41.2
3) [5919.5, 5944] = -1.2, 39.3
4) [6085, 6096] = -0.2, 39.2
